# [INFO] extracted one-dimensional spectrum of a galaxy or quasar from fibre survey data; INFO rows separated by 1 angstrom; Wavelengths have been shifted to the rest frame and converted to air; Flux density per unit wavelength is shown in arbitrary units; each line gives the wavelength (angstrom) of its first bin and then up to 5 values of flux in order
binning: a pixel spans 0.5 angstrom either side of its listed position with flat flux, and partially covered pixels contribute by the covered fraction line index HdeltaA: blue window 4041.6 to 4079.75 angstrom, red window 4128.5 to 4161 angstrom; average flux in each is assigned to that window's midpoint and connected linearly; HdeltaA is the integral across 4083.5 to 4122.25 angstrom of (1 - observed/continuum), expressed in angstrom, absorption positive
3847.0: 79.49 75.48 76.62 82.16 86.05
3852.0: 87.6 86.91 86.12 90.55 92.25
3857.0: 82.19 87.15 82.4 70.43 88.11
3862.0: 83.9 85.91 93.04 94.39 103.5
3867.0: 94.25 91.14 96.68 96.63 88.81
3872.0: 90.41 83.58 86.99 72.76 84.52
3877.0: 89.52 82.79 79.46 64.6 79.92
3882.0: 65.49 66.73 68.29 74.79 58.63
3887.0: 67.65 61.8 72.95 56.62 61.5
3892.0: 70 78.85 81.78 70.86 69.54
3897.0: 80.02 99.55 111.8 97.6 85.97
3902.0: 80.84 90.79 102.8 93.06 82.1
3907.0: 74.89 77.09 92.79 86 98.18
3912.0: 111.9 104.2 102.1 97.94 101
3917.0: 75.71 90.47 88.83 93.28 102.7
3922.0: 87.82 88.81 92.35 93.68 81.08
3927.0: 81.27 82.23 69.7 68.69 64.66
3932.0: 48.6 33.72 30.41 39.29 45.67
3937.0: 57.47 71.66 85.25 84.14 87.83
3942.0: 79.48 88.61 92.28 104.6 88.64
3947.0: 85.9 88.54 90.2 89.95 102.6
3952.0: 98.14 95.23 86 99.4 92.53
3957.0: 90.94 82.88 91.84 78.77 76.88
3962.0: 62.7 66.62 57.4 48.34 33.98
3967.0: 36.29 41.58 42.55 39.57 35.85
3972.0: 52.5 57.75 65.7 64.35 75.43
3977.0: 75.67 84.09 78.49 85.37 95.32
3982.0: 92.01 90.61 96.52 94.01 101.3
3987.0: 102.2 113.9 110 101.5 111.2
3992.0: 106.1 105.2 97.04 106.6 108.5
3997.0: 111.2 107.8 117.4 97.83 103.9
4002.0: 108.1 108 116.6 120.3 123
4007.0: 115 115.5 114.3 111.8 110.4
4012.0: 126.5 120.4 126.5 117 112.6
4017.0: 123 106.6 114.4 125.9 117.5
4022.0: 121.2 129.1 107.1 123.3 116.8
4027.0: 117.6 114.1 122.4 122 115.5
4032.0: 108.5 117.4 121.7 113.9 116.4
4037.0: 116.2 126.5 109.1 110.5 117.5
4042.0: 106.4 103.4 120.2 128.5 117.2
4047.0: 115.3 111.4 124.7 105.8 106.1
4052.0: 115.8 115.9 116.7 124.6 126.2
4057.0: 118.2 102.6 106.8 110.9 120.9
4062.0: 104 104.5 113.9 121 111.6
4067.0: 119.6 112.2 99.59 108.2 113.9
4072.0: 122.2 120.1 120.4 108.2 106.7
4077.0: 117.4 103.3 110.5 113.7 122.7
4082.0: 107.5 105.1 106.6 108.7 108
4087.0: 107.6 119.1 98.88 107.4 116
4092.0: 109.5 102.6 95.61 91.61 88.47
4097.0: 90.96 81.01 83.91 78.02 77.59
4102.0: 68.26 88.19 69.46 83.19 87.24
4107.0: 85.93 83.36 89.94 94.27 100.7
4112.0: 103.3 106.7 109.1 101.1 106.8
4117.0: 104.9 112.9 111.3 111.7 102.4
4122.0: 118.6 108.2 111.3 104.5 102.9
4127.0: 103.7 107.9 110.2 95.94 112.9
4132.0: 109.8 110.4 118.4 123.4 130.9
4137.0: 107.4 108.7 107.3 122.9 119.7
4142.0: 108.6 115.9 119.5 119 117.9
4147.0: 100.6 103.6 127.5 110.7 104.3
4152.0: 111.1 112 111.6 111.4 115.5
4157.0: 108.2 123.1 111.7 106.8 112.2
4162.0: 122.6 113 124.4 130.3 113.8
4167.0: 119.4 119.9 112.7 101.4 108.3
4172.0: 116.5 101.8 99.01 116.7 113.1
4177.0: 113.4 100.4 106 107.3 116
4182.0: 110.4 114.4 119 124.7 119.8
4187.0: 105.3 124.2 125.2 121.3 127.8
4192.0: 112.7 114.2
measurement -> 5.4 angstrom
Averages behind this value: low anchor 114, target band 97.6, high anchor 113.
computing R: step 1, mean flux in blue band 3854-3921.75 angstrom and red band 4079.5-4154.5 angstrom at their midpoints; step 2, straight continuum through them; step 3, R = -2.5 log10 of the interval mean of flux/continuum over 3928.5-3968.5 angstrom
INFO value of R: 0.22 mag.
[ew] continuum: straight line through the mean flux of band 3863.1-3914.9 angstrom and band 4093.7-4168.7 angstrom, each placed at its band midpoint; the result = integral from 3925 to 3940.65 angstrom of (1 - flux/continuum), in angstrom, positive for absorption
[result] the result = 4.2 angstrom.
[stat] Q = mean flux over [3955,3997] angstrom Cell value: 79.9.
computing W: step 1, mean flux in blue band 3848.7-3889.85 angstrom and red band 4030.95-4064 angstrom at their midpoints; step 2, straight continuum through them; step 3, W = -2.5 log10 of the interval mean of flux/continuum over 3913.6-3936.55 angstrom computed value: 0.20 mag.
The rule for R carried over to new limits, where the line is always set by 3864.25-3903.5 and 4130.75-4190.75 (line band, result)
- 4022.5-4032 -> -0.20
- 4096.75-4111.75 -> 0.26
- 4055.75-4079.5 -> -0.10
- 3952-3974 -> 0.34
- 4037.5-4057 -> -0.16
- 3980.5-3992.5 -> -0.09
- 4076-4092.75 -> -0.05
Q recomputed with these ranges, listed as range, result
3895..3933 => 86.9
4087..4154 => 104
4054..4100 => 108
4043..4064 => 115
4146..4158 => 111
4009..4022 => 118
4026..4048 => 116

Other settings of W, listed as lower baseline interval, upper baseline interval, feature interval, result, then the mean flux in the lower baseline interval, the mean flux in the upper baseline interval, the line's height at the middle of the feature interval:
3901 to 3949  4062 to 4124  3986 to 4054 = -0.21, 82.4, 103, 94.1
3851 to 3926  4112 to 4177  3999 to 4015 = -0.18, 85.2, 112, 97.6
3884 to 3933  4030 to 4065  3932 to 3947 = 0.27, 82.8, 115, 89.9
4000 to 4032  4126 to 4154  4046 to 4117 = 0.09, 117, 112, 114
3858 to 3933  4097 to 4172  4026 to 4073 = -0.17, 83.3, 107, 98.3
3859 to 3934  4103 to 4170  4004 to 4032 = -0.22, 82.6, 109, 96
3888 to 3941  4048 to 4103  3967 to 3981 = 0.42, 80.5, 107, 90.4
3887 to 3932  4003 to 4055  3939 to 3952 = 0.05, 84.8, 117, 94.4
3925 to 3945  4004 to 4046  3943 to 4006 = 0.04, 69.6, 117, 90.5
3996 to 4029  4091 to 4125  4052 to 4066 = -0.08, 116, 96.1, 106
